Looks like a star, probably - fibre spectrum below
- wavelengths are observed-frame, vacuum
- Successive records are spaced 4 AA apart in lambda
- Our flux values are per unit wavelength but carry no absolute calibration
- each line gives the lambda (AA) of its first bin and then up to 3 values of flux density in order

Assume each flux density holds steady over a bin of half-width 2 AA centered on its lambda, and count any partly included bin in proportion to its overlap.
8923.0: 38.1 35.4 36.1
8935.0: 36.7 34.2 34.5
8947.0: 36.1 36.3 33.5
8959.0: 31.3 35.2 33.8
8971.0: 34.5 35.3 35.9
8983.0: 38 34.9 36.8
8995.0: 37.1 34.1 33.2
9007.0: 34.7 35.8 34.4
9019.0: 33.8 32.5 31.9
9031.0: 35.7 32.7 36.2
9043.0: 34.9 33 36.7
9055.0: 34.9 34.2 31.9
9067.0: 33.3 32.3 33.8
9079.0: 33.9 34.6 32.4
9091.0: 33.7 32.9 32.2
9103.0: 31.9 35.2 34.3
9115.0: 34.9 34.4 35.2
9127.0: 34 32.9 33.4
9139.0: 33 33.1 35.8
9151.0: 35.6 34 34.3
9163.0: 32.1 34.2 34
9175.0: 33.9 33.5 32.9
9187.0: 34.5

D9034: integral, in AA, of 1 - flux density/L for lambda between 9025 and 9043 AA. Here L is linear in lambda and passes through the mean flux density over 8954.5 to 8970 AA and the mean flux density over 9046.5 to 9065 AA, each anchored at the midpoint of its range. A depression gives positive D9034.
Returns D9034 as -0.1 AA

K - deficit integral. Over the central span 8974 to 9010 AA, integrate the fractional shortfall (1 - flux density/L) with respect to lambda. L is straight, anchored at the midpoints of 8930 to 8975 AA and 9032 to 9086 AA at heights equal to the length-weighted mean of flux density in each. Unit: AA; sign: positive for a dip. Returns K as -1.1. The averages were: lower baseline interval 34.7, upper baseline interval 34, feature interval 35.6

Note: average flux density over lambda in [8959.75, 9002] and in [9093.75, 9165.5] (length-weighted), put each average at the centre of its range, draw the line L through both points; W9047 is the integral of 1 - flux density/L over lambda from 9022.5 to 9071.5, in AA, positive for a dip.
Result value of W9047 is 1.1 AA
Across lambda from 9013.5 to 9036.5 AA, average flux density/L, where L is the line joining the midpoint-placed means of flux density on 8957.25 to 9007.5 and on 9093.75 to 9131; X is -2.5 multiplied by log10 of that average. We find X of 0.036 mag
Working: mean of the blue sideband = 35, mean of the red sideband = 33.9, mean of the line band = 33.5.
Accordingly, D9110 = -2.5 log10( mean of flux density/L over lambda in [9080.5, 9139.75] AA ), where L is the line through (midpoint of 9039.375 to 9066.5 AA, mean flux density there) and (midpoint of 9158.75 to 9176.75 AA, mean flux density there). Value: 0.01 mag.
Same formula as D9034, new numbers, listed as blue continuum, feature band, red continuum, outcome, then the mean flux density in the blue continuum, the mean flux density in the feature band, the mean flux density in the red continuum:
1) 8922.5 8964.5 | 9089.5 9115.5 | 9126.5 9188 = 0.5 AA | 35.1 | 33.5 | 33.8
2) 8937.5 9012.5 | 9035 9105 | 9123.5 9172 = 1.5 AA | 35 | 33.7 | 33.9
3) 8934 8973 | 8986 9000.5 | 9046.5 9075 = -0.7 AA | 34.6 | 35.8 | 33.8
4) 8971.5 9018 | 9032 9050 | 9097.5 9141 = 0.2 AA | 35.4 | 34.4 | 33.8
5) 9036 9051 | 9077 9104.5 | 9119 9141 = 0.9 AA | 34.8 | 33.1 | 33.8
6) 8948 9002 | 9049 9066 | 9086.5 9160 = 0.0 AA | 35.1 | 34.4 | 33.9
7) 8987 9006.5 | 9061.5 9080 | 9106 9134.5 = 0.9 AA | 35.2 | 33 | 34.3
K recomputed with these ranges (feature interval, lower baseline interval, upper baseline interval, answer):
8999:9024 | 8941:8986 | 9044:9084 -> 0.2 AA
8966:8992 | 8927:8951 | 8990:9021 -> -0.3 AA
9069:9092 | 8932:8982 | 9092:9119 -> 0.3 AA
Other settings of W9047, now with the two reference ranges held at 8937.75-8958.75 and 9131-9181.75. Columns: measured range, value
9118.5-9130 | -0.15 AA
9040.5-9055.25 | -0.28 AA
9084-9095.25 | 0.31 AA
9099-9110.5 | 0.21 AA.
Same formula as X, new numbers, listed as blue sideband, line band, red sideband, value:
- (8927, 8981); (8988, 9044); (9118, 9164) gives 0.002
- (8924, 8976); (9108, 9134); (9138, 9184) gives -0.006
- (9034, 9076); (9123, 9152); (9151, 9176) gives -0.002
